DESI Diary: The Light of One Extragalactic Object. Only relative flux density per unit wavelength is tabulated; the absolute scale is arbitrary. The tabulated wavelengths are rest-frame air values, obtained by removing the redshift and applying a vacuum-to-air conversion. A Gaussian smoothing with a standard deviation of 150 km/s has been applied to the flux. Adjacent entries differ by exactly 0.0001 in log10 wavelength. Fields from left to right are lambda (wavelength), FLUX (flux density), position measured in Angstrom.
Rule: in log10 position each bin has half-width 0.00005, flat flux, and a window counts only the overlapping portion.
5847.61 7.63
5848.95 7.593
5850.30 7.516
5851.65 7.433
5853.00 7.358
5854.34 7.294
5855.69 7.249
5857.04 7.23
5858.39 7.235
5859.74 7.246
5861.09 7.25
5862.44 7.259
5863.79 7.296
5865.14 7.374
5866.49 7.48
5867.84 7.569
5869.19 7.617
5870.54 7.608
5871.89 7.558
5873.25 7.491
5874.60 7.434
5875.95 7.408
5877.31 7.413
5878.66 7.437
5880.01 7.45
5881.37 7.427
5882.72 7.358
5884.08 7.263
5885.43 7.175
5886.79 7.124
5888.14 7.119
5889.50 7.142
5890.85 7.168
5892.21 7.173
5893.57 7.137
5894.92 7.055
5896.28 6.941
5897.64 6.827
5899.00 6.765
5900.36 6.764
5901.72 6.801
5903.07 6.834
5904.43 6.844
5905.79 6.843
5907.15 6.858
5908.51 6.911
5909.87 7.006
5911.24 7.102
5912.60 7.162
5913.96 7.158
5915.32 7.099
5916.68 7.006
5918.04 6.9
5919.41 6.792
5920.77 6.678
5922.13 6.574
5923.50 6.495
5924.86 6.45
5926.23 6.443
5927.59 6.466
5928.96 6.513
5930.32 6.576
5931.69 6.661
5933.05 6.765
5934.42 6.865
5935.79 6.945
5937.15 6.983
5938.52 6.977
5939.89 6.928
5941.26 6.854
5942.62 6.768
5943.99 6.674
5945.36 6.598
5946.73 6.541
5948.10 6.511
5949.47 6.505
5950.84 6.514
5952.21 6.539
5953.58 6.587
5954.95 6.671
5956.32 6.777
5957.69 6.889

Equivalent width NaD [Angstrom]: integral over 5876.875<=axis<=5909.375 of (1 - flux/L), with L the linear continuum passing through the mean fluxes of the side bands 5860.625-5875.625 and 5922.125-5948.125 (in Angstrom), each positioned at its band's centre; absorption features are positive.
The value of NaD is 0.4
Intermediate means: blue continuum 7.45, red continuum 6.69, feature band 7.07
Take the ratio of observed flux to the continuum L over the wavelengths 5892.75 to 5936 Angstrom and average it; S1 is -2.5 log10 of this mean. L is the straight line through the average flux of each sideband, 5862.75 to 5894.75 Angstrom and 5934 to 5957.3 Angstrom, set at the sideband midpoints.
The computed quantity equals 0.03 mag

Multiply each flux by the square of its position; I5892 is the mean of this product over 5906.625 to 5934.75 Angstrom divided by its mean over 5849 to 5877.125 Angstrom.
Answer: 0.93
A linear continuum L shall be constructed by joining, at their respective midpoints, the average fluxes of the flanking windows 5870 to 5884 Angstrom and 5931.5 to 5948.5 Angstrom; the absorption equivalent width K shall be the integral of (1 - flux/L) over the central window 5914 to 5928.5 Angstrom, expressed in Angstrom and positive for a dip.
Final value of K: 0.6 Angstrom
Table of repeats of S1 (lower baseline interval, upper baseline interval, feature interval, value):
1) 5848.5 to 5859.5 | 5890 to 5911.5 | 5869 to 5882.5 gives -0.047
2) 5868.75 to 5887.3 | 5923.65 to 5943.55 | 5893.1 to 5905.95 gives 0.041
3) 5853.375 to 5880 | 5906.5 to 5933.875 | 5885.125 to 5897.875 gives 0.003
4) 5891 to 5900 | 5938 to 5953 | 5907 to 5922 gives -0.015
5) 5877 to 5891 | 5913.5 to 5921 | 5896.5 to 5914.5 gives 0.024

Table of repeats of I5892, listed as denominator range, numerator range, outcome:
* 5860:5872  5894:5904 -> 0.93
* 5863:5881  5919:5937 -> 0.91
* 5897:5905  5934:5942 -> 1.03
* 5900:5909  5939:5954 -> 0.98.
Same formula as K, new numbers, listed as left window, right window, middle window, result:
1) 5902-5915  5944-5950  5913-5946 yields -0.1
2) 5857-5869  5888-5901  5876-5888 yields -0.3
